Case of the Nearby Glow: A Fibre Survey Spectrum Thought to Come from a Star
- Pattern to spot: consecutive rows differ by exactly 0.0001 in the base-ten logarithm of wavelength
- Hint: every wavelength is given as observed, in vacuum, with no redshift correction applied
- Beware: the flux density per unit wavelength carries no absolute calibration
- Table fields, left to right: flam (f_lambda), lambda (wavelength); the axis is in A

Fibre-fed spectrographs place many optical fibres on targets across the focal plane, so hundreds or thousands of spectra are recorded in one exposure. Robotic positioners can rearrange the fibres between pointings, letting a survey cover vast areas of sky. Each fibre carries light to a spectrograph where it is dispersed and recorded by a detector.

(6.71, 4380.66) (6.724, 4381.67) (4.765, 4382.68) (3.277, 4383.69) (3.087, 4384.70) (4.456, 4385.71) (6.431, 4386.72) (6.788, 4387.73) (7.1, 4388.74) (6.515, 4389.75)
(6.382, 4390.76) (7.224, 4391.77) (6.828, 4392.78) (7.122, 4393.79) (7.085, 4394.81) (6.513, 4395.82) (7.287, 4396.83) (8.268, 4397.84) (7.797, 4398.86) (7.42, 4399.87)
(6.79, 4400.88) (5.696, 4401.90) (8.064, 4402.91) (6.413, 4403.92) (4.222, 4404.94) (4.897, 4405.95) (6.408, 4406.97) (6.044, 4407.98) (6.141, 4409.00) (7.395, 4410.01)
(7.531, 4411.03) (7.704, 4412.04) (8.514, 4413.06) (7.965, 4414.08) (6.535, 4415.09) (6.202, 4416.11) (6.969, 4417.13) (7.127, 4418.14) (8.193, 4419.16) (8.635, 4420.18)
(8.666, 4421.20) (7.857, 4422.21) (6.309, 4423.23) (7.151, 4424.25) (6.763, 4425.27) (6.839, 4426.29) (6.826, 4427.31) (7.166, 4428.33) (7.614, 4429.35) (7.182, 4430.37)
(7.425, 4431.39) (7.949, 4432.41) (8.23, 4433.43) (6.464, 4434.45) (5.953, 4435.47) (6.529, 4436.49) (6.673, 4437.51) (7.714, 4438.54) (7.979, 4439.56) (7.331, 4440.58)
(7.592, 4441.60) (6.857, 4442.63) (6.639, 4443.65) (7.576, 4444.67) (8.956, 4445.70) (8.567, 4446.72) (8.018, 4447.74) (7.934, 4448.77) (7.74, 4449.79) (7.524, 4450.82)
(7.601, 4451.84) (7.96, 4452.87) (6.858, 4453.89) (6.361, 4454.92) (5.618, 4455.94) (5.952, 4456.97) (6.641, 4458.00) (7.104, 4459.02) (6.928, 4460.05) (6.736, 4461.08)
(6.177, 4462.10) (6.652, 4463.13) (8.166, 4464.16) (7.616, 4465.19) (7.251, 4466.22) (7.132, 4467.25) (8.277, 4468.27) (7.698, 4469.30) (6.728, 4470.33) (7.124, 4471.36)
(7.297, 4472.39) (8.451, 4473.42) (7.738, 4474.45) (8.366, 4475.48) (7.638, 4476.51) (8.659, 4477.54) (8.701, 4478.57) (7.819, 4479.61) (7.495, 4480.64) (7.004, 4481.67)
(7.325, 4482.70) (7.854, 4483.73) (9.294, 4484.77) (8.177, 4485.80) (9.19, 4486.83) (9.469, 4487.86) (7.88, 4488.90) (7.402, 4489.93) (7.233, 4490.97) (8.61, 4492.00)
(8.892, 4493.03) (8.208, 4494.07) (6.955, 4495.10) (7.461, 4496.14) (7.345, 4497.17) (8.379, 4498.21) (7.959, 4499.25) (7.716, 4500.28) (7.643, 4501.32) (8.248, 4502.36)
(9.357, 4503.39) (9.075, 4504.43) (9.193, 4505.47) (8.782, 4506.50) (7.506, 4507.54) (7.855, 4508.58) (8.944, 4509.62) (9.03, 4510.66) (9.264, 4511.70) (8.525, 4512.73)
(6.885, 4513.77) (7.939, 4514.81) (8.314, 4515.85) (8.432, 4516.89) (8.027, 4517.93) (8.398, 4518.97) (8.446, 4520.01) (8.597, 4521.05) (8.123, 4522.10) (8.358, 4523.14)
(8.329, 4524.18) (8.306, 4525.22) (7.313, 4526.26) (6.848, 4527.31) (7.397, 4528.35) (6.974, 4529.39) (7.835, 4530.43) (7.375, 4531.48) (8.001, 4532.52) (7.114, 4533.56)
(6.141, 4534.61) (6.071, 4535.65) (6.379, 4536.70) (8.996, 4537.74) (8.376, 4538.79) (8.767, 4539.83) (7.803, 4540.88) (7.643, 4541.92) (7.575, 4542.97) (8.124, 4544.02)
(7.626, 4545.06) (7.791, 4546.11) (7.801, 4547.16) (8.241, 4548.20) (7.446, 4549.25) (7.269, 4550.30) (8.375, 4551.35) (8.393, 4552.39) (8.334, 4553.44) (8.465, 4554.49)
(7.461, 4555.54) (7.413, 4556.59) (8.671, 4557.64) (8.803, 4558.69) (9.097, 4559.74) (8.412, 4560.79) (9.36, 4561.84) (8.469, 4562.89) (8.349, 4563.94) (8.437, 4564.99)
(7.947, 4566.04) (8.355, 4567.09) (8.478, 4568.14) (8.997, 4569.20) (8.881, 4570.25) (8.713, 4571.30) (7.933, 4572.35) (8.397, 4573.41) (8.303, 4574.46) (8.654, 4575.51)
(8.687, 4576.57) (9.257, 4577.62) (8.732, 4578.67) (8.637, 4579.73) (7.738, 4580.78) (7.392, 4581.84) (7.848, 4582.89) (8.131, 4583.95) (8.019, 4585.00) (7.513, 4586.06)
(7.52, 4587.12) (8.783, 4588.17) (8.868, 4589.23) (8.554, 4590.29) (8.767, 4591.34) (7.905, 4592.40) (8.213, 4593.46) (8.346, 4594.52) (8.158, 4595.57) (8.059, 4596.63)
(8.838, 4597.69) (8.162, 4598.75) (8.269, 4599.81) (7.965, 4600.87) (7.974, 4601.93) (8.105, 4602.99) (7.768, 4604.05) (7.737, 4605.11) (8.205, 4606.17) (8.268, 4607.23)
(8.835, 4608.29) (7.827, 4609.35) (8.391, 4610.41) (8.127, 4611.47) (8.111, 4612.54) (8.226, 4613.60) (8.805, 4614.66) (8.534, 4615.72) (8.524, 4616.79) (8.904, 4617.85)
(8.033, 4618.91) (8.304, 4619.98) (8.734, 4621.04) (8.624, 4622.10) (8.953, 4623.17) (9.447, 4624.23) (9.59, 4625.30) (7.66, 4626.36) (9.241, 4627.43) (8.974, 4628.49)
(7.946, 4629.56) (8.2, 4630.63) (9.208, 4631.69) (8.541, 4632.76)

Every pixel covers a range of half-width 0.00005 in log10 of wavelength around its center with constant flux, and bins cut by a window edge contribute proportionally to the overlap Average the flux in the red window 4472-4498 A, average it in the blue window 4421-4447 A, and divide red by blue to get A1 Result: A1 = 1.10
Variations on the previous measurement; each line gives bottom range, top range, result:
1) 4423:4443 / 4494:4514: 1.15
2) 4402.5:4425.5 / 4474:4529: 1.16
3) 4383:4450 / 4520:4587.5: 1.15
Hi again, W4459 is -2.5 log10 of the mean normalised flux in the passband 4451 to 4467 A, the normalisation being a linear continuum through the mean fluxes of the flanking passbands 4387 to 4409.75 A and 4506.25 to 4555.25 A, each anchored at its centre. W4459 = 0.05 mag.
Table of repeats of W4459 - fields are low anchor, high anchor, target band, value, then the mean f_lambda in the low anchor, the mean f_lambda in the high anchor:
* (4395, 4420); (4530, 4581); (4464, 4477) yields -0.03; 6.95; 8.13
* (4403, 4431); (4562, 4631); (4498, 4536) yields -0.03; 7.03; 8.38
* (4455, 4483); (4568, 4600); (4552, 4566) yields -0.04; 7.33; 8.34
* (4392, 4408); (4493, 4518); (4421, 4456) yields -0.01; 6.71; 8.23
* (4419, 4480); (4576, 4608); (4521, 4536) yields 0.05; 7.4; 8.22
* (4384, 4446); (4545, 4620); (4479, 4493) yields -0.08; 6.97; 8.28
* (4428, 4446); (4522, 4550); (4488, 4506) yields -0.08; 7.31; 7.65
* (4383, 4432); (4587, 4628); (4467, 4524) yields -0.09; 6.8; 8.4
